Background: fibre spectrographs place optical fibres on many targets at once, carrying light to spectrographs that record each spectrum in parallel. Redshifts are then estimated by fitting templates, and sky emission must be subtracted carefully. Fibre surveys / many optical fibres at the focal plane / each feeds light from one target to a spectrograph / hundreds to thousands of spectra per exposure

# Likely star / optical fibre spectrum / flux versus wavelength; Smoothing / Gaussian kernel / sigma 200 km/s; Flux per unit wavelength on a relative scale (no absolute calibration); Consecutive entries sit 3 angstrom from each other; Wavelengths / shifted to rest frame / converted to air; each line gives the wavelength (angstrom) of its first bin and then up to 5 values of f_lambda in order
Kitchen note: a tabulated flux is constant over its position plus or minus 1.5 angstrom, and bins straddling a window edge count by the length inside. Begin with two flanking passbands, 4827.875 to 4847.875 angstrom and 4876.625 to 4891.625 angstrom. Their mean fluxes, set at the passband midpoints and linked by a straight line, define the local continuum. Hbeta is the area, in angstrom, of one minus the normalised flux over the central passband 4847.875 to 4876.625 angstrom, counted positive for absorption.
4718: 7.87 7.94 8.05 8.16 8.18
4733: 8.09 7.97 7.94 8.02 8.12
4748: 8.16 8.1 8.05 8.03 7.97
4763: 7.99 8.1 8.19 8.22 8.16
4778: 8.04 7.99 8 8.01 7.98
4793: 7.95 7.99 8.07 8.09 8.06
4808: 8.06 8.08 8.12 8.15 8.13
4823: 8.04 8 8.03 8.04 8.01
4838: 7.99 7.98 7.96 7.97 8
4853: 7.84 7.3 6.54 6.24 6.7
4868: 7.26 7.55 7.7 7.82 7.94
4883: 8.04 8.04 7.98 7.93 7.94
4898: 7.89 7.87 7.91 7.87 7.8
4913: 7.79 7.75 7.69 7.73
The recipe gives 2.6 angstrom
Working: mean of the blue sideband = 8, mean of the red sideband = 7.97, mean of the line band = 7.28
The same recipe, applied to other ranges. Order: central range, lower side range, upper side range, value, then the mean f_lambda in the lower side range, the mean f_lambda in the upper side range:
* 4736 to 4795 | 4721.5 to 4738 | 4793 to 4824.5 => 0.17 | 8.08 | 8.07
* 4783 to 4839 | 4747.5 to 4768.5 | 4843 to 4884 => -2.00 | 8.06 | 7.48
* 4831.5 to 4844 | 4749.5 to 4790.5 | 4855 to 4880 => -0.92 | 8.06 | 7.18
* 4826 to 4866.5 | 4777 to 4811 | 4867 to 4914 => 1.66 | 8.02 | 7.84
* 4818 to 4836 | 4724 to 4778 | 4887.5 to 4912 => -0.13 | 8.08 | 7.9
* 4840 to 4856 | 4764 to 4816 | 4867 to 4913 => 0.09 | 8.07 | 7.84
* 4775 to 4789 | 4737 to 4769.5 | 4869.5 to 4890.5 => -0.02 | 8.06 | 7.87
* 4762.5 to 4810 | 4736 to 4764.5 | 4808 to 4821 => 0.13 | 8.04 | 8.11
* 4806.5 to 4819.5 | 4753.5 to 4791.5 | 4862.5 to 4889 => -0.38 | 8.06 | 7.6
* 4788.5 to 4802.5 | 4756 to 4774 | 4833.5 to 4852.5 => 0.06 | 8.09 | 7.98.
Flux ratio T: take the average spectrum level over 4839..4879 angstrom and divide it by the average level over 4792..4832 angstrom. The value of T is 0.9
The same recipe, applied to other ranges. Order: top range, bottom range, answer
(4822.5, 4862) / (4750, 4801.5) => 0.96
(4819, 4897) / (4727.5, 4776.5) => 0.96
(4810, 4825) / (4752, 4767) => 1.01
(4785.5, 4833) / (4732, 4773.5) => 1.00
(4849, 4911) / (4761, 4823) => 0.94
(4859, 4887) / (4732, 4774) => 0.92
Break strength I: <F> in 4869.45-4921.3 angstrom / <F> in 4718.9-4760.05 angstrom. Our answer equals 0.97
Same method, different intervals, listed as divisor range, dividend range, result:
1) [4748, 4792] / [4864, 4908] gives 0.96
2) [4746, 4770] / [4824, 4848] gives 0.99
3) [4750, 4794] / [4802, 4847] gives 1.00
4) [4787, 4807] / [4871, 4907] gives 0.98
